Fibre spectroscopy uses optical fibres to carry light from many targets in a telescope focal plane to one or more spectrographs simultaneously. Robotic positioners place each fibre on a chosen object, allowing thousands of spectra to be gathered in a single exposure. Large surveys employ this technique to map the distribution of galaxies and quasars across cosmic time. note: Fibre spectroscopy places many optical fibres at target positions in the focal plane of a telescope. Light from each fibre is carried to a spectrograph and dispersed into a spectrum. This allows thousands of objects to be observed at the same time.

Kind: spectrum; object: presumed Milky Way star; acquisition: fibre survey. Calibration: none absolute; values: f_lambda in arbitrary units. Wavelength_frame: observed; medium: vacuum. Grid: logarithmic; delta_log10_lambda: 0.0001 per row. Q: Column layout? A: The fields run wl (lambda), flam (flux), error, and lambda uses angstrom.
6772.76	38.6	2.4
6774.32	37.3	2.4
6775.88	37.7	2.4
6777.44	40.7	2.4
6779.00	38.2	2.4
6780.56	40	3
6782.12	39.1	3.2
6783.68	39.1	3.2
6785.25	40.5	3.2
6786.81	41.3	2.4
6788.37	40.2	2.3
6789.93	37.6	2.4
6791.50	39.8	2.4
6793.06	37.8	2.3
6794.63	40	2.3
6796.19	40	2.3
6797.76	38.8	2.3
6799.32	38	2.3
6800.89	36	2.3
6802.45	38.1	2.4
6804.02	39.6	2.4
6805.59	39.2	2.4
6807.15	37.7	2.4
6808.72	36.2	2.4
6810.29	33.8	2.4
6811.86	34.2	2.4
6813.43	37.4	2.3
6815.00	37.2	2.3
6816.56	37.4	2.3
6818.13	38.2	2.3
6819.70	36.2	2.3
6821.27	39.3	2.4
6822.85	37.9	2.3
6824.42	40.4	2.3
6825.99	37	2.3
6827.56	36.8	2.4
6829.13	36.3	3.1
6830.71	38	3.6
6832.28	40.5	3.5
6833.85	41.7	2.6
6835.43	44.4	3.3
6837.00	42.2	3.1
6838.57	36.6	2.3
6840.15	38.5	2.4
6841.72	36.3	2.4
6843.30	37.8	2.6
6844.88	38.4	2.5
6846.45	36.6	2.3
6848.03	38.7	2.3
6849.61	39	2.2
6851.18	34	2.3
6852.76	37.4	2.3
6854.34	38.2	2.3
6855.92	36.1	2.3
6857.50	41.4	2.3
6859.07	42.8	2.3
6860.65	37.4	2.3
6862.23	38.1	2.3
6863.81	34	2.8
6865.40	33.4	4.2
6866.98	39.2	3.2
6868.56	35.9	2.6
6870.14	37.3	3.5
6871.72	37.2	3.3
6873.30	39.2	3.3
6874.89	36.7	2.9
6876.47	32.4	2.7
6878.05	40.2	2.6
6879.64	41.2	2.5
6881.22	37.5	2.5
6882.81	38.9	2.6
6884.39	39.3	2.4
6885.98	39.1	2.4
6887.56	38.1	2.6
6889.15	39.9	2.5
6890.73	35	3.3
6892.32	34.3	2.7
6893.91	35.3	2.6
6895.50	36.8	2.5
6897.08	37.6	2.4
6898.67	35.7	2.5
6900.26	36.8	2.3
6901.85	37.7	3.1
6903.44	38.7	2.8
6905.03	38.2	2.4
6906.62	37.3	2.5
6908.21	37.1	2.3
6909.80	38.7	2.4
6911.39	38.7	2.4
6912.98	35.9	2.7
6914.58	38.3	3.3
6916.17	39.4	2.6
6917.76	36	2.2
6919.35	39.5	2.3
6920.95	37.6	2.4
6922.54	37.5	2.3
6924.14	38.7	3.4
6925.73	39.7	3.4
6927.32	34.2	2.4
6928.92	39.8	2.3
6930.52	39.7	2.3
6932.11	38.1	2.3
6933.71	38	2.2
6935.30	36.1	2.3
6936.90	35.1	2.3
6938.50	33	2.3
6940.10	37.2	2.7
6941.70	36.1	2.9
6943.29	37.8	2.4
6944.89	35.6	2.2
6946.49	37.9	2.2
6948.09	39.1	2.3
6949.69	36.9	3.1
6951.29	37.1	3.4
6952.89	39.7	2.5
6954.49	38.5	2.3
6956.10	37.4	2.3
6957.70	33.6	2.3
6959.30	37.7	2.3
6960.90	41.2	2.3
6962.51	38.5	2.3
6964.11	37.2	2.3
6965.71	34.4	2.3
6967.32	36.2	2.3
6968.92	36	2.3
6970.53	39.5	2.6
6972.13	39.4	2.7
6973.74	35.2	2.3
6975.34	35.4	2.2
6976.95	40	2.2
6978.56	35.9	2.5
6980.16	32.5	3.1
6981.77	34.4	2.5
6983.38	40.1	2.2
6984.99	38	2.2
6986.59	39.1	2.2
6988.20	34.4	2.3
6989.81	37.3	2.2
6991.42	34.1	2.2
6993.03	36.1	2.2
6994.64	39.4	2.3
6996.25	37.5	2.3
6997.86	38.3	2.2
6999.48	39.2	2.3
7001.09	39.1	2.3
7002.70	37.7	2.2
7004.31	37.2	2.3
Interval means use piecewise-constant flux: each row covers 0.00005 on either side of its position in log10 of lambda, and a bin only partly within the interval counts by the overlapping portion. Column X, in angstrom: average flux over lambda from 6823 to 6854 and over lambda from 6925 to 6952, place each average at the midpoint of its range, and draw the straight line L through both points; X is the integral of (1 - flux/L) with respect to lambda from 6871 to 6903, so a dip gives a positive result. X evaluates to 0.3 angstrom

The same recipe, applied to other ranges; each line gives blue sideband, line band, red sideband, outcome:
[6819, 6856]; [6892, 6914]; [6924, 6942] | 0.2 angstrom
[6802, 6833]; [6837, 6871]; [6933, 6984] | -0.2 angstrom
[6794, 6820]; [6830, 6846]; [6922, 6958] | -0.8 angstrom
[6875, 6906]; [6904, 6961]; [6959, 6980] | -0.2 angstrom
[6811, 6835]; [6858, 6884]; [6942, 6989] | 0.0 angstrom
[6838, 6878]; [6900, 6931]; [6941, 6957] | -0.4 angstrom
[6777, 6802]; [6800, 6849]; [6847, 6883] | 0.5 angstrom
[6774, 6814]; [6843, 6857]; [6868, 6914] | 0.2 angstrom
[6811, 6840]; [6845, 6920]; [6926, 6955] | 0.5 angstrom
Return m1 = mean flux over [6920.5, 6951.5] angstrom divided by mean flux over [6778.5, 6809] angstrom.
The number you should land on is 0.96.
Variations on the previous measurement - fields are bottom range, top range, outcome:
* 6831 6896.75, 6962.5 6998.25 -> 0.97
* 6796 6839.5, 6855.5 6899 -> 0.98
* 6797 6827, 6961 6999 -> 0.99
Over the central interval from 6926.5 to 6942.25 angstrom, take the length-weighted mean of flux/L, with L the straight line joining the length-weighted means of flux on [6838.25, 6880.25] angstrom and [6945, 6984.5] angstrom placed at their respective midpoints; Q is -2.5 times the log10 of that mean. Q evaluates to 0.02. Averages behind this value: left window 37.5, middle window 36.7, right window 37.2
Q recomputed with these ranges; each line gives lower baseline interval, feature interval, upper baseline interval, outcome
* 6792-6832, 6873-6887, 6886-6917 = -0.02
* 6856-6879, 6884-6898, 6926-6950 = 0.00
